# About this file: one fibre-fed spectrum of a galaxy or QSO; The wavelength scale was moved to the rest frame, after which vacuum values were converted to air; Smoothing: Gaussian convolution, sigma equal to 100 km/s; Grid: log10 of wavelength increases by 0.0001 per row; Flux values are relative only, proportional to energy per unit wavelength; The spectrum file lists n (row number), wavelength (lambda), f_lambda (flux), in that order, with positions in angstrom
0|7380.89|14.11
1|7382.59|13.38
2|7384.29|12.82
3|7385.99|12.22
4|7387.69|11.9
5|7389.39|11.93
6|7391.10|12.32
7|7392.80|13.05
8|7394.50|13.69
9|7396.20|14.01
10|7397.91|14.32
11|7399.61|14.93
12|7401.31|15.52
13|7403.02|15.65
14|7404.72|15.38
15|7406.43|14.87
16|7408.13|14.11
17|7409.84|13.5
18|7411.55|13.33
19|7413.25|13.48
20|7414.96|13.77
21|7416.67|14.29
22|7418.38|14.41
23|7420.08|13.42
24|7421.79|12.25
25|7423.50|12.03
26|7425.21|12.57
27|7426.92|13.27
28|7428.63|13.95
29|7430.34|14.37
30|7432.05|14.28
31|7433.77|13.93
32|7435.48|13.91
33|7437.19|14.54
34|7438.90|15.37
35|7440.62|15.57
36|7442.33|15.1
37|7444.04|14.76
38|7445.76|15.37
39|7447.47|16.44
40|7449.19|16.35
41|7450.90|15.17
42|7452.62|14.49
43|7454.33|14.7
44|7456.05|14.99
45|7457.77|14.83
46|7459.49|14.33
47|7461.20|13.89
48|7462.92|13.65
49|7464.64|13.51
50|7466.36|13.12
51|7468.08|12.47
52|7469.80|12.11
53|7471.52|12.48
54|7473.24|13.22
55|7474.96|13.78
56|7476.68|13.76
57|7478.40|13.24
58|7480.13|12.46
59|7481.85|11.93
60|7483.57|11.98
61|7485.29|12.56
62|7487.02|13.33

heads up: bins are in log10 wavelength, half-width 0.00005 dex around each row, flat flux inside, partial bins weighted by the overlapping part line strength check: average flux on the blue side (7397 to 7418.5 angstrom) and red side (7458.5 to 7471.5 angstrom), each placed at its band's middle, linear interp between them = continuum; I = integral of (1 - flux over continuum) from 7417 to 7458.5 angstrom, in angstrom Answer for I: -1.9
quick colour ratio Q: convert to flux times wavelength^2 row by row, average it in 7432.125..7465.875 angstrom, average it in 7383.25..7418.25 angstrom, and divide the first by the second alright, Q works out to 1.09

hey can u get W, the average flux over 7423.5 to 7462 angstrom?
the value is 14.6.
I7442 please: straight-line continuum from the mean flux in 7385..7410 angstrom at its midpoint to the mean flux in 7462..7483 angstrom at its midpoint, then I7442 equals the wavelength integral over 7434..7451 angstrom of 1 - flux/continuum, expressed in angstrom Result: -2.4 angstrom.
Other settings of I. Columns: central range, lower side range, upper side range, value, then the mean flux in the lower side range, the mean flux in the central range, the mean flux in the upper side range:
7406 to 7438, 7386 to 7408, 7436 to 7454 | 2.04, 13.9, 13.7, 15.3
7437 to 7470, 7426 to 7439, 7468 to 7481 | -2.50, 14.1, 14.6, 13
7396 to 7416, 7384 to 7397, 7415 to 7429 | -2.18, 12.7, 14.4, 13.3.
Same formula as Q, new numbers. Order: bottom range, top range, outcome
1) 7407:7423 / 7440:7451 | 1.15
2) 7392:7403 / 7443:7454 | 1.09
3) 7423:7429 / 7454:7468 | 1.09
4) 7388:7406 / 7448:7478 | 1.01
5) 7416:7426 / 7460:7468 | 1.04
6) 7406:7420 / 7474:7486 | 0.94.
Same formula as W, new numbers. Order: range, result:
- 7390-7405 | 14.2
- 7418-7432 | 13.3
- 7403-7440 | 13.9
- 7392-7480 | 14.1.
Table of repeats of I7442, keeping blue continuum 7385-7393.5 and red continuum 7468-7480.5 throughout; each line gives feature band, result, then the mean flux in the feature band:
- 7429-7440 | -1.5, 14.4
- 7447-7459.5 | -2.3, 15.2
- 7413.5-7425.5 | -0.7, 13.3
